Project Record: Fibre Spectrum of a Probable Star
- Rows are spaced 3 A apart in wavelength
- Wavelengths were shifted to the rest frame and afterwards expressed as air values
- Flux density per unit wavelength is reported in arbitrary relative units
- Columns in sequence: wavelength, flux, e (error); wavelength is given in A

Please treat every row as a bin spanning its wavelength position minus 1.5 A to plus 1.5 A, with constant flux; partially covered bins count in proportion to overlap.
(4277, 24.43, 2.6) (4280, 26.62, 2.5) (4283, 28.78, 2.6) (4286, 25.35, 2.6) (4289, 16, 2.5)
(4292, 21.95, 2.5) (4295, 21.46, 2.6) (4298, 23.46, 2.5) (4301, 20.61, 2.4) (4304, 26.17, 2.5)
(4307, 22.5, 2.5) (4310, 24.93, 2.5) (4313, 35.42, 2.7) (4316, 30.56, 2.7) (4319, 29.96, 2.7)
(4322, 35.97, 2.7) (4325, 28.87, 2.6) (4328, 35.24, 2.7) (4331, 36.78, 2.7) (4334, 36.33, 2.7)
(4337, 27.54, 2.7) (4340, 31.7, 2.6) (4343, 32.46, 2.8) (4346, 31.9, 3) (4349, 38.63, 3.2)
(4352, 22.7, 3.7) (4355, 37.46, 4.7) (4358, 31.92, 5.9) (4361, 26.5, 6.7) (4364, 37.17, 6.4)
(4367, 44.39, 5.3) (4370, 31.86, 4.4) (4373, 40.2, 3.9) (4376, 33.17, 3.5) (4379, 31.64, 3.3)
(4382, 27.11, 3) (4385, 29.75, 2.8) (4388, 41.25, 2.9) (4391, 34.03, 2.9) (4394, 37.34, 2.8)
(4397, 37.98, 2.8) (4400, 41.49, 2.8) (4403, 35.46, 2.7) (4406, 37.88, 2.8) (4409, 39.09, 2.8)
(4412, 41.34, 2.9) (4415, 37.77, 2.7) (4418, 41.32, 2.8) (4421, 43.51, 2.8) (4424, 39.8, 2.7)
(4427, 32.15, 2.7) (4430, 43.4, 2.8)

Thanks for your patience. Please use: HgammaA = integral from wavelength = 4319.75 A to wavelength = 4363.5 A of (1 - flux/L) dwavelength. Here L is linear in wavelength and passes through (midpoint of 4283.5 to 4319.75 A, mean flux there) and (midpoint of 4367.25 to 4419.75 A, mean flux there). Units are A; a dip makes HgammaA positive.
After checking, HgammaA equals -3.9 A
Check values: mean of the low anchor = 24.9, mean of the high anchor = 36.6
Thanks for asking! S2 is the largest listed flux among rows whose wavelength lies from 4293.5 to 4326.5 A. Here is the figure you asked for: 35.97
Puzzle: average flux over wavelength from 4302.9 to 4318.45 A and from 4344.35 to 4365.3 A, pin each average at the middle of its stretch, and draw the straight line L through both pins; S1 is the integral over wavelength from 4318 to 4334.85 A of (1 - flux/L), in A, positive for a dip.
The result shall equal -2.43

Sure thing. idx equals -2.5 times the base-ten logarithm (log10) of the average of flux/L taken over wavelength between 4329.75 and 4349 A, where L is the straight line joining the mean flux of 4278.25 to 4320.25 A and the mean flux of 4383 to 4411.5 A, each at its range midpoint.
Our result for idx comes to -0.11 mag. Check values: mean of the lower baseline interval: 25.2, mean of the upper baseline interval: 37.1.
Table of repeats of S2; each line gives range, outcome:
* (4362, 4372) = 44.39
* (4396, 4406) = 41.49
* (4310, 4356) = 38.63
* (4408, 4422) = 43.51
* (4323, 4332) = 36.78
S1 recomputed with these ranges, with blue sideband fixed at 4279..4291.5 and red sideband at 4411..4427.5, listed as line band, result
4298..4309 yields 1.20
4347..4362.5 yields 0.29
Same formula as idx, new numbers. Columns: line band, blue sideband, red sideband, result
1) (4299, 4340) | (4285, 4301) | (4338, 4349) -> -0.10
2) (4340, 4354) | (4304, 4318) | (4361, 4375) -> 0.07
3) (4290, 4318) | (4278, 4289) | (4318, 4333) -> 0.17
